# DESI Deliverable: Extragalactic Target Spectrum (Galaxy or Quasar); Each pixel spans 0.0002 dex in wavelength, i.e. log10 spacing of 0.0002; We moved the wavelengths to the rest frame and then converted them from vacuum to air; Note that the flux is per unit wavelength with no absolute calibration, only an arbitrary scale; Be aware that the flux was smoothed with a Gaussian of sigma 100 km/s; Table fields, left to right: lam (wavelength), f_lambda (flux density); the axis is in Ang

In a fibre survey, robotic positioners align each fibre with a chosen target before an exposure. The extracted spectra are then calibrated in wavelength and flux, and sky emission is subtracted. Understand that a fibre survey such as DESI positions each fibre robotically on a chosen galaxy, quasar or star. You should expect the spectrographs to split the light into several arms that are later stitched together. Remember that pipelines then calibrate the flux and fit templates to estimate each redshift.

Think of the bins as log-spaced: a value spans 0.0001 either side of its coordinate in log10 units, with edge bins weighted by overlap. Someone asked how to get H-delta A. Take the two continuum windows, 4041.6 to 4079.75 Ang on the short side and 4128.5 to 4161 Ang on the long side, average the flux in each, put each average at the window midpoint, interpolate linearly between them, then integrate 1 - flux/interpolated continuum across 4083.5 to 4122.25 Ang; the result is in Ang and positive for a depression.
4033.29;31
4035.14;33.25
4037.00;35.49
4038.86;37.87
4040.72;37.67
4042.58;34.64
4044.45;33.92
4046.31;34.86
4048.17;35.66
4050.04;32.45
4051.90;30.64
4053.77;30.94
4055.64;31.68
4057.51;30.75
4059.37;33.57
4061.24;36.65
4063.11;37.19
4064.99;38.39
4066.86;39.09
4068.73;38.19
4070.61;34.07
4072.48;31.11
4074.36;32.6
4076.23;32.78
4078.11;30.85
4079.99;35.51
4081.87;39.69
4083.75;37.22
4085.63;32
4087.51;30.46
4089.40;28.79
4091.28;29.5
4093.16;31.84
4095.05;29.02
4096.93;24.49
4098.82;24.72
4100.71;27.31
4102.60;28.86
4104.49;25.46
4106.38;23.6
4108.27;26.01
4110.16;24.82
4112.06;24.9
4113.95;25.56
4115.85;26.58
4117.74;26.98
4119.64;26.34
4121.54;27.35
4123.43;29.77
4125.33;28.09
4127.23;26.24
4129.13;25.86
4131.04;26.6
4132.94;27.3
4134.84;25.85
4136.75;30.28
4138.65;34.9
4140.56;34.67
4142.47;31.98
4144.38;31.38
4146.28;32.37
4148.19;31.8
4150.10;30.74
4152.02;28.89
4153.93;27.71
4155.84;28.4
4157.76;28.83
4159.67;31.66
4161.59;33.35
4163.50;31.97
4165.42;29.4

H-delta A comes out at 5.5 Ang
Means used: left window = 34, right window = 30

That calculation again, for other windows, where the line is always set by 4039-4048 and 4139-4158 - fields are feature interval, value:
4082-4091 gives 0.28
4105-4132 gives 4.92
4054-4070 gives -0.35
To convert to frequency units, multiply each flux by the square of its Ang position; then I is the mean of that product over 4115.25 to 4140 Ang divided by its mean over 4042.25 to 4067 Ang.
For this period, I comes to 0.85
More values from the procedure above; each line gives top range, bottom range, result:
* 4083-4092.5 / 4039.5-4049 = 0.91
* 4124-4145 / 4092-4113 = 1.13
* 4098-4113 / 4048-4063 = 0.80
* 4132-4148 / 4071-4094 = 0.98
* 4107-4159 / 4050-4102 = 0.90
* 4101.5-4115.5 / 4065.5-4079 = 0.76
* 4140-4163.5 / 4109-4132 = 1.18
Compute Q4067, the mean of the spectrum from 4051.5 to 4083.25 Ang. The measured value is 34.4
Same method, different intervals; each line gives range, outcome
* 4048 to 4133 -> 30.3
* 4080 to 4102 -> 30.6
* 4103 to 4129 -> 26.3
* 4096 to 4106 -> 26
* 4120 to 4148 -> 29.5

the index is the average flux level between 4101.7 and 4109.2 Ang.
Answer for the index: 26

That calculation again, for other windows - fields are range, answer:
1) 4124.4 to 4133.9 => 26.8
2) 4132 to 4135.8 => 26.6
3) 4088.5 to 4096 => 29.8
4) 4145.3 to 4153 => 31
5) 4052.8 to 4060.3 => 31.7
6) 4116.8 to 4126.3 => 27.7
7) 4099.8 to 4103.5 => 28.1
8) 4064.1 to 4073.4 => 36.2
